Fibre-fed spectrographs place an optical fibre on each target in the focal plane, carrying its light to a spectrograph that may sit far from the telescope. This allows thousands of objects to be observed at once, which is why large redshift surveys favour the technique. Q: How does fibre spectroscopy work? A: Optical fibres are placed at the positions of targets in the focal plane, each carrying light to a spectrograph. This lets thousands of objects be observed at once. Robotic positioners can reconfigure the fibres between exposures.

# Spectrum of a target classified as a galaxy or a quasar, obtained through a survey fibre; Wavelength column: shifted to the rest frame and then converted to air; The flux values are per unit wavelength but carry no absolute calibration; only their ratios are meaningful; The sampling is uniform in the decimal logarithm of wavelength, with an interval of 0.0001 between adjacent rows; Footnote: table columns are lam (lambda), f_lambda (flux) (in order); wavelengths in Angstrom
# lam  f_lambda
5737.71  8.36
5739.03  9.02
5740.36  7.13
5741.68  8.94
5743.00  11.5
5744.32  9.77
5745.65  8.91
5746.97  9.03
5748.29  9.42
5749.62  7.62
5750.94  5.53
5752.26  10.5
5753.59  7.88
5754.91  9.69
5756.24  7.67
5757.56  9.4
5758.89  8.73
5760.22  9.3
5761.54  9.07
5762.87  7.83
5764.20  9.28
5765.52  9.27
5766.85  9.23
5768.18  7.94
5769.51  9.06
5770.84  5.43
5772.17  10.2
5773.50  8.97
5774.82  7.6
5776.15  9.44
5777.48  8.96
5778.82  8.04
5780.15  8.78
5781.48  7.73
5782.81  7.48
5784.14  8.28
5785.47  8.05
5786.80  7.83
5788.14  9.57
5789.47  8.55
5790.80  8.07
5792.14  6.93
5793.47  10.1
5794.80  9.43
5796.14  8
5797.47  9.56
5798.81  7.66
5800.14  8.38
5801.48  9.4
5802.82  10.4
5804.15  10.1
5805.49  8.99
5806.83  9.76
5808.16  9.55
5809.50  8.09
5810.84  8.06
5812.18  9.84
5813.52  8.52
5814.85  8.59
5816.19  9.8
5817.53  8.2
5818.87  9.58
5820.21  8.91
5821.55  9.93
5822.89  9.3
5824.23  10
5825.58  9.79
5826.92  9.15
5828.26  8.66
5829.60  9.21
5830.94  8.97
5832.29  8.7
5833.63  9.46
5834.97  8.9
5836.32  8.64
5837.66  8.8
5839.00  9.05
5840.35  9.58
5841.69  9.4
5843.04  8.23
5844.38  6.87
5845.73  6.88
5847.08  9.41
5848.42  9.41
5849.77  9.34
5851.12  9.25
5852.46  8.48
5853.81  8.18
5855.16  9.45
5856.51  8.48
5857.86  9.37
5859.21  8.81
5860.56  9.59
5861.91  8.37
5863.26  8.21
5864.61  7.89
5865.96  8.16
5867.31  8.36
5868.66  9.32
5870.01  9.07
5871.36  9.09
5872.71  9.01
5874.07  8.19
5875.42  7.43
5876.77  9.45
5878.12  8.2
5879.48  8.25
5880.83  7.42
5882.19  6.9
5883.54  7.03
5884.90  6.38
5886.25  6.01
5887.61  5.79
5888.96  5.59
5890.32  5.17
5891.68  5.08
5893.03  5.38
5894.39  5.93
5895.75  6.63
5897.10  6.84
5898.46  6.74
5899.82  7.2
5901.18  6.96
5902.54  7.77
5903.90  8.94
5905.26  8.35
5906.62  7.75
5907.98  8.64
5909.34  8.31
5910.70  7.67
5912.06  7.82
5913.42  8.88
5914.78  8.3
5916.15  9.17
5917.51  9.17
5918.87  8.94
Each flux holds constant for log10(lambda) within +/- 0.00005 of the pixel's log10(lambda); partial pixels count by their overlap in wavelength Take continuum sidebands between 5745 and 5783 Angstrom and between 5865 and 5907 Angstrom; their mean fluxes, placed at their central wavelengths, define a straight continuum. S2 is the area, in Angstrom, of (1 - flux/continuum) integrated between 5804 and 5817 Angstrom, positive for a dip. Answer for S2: -1.56 Angstrom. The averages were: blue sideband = 8.57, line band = 9.08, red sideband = 7.37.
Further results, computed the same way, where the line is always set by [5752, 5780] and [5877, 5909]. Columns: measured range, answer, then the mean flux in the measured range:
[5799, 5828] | -4.2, 9.22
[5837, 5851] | -2.0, 8.72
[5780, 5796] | 0.1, 8.38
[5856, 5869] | -2.2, 8.64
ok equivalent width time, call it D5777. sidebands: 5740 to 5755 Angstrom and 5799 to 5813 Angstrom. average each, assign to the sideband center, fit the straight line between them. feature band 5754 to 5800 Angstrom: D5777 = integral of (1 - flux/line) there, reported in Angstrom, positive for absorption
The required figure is 2.3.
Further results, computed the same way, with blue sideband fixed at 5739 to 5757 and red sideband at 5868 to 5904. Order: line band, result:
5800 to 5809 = -1.6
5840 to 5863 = -3.5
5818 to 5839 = -3.5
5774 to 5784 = 0.1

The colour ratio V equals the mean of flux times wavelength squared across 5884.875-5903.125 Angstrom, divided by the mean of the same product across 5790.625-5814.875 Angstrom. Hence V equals 0.72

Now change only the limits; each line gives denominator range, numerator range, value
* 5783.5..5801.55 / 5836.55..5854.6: 1.04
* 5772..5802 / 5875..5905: 0.84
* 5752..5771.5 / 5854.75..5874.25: 1.05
